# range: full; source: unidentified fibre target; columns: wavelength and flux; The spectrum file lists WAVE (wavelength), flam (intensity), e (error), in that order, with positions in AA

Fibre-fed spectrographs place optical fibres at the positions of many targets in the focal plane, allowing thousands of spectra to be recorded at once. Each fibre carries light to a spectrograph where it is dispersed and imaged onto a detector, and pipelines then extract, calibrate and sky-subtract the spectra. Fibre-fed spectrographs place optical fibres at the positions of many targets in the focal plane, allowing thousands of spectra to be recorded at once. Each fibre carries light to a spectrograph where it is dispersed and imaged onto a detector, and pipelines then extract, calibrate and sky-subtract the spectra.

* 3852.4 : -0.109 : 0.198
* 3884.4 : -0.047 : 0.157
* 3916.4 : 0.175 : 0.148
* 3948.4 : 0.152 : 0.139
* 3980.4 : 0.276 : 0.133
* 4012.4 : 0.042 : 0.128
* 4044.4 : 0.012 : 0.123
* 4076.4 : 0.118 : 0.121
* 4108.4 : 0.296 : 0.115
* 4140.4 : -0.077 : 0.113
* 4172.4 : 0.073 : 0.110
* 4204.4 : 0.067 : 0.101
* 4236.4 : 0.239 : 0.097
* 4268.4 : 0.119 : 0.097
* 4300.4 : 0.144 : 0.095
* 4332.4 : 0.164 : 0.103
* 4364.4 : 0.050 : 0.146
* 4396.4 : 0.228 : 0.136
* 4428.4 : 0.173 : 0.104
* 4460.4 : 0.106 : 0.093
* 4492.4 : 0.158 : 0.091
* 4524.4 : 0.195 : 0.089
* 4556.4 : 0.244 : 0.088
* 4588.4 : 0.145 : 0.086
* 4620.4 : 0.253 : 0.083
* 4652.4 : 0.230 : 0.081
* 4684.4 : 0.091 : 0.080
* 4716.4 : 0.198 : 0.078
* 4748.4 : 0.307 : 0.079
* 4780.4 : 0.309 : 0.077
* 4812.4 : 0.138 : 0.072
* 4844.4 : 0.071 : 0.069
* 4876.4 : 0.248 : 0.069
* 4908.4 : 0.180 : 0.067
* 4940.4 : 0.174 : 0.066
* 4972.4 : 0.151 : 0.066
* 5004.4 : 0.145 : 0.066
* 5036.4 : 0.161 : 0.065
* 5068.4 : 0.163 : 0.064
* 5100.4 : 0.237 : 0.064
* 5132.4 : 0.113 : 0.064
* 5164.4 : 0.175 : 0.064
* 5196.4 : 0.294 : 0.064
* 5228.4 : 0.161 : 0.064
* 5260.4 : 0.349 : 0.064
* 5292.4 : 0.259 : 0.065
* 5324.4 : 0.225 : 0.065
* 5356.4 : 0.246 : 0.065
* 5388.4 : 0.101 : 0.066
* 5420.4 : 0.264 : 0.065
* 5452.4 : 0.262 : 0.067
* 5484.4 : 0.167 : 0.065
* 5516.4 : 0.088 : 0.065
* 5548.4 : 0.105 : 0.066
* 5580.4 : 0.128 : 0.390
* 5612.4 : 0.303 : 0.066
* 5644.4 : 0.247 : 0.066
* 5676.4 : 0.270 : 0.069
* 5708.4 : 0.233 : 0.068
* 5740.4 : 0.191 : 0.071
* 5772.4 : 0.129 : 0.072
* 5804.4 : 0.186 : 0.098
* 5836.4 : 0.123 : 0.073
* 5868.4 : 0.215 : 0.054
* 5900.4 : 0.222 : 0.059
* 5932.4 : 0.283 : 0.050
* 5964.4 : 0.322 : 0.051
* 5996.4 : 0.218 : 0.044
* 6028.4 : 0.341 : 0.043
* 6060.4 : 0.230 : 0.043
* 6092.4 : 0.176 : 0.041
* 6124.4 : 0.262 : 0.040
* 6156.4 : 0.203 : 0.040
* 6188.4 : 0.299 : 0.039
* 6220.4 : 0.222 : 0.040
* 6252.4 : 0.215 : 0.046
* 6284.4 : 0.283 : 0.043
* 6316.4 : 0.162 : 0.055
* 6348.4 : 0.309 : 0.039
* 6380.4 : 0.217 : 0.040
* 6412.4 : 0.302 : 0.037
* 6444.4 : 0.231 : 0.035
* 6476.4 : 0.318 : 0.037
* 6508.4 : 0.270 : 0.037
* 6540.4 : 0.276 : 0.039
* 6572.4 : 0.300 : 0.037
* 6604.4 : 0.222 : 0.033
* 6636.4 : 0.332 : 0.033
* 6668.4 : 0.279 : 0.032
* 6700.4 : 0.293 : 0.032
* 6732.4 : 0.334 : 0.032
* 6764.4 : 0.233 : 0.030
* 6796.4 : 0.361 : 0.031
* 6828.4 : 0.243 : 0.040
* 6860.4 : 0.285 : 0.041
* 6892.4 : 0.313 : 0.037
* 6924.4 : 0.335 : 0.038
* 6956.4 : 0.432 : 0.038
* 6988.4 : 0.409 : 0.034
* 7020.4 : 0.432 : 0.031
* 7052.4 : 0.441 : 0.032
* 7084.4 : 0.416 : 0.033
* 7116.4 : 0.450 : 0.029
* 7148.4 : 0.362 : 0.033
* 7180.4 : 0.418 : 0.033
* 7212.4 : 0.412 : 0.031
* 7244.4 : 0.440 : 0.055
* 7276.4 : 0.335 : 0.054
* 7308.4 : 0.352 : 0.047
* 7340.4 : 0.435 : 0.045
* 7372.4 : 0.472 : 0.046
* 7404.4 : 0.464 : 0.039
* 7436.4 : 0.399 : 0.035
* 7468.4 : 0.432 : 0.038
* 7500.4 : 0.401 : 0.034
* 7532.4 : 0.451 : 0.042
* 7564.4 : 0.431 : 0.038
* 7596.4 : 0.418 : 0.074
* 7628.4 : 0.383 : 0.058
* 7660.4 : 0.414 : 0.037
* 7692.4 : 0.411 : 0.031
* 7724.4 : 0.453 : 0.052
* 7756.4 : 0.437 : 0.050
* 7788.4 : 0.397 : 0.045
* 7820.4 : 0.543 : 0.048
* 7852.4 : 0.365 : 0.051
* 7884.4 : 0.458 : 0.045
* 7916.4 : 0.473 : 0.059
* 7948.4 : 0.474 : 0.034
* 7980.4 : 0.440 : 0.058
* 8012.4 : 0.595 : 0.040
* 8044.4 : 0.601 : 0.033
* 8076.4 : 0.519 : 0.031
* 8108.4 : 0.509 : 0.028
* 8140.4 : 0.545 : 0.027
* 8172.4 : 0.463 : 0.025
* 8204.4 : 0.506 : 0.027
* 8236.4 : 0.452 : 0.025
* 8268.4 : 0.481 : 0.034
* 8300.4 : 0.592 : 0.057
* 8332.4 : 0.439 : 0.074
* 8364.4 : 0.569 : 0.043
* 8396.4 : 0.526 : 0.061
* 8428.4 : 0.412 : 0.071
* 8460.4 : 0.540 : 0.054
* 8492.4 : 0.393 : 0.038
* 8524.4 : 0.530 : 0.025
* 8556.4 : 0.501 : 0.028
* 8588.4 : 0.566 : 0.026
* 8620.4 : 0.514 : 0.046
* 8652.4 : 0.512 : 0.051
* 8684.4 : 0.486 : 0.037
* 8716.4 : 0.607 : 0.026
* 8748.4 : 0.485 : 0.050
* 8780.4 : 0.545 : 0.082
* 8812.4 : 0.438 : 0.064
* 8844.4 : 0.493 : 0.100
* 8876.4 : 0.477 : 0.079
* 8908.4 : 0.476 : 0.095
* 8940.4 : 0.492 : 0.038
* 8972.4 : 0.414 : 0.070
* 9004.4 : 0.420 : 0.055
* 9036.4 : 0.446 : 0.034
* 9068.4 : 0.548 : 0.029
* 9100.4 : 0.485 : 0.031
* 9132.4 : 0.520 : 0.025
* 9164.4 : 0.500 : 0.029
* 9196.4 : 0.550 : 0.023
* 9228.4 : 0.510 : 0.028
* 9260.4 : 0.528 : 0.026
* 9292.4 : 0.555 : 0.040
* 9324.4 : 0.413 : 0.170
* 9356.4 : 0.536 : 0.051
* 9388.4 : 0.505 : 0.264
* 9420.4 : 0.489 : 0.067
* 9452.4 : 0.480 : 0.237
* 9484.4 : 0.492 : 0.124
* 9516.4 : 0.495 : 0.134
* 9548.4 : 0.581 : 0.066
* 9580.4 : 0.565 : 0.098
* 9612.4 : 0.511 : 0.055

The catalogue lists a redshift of 0.74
